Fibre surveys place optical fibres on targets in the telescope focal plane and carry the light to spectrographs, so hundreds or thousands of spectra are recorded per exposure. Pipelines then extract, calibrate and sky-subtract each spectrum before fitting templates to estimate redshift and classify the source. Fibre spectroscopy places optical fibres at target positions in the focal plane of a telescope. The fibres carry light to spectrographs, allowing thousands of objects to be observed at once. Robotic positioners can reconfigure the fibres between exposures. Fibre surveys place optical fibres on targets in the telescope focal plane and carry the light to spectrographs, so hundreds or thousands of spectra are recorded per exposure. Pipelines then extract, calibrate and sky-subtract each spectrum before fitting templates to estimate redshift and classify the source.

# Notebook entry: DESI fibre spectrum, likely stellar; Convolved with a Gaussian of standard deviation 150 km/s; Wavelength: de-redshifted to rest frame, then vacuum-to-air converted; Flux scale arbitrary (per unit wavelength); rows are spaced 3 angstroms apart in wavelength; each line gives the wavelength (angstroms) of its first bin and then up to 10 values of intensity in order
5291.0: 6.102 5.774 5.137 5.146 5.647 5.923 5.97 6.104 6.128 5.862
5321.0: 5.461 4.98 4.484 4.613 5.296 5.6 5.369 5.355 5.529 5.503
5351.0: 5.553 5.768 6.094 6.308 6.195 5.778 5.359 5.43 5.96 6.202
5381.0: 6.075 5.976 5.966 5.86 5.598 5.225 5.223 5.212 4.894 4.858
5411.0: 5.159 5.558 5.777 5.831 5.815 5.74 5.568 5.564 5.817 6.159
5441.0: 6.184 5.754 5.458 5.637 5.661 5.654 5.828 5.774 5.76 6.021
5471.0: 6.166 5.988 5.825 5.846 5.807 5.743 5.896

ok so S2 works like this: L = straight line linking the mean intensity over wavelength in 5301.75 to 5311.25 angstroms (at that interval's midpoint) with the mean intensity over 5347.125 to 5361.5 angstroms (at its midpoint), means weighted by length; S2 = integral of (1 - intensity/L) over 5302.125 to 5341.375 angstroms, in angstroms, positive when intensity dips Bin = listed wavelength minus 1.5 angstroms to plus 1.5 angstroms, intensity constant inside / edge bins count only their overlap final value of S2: 2.5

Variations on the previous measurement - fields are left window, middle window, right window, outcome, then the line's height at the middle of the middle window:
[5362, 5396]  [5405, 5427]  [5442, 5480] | 1.2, 5.81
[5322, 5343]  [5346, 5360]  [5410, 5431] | -1.5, 5.23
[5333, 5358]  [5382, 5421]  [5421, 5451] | 1.5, 5.69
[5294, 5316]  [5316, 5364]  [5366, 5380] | 2.0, 5.74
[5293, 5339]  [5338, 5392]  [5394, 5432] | -3.5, 5.44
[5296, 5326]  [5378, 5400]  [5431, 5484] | -0.1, 5.73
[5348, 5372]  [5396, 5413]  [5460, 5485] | 2.2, 5.85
